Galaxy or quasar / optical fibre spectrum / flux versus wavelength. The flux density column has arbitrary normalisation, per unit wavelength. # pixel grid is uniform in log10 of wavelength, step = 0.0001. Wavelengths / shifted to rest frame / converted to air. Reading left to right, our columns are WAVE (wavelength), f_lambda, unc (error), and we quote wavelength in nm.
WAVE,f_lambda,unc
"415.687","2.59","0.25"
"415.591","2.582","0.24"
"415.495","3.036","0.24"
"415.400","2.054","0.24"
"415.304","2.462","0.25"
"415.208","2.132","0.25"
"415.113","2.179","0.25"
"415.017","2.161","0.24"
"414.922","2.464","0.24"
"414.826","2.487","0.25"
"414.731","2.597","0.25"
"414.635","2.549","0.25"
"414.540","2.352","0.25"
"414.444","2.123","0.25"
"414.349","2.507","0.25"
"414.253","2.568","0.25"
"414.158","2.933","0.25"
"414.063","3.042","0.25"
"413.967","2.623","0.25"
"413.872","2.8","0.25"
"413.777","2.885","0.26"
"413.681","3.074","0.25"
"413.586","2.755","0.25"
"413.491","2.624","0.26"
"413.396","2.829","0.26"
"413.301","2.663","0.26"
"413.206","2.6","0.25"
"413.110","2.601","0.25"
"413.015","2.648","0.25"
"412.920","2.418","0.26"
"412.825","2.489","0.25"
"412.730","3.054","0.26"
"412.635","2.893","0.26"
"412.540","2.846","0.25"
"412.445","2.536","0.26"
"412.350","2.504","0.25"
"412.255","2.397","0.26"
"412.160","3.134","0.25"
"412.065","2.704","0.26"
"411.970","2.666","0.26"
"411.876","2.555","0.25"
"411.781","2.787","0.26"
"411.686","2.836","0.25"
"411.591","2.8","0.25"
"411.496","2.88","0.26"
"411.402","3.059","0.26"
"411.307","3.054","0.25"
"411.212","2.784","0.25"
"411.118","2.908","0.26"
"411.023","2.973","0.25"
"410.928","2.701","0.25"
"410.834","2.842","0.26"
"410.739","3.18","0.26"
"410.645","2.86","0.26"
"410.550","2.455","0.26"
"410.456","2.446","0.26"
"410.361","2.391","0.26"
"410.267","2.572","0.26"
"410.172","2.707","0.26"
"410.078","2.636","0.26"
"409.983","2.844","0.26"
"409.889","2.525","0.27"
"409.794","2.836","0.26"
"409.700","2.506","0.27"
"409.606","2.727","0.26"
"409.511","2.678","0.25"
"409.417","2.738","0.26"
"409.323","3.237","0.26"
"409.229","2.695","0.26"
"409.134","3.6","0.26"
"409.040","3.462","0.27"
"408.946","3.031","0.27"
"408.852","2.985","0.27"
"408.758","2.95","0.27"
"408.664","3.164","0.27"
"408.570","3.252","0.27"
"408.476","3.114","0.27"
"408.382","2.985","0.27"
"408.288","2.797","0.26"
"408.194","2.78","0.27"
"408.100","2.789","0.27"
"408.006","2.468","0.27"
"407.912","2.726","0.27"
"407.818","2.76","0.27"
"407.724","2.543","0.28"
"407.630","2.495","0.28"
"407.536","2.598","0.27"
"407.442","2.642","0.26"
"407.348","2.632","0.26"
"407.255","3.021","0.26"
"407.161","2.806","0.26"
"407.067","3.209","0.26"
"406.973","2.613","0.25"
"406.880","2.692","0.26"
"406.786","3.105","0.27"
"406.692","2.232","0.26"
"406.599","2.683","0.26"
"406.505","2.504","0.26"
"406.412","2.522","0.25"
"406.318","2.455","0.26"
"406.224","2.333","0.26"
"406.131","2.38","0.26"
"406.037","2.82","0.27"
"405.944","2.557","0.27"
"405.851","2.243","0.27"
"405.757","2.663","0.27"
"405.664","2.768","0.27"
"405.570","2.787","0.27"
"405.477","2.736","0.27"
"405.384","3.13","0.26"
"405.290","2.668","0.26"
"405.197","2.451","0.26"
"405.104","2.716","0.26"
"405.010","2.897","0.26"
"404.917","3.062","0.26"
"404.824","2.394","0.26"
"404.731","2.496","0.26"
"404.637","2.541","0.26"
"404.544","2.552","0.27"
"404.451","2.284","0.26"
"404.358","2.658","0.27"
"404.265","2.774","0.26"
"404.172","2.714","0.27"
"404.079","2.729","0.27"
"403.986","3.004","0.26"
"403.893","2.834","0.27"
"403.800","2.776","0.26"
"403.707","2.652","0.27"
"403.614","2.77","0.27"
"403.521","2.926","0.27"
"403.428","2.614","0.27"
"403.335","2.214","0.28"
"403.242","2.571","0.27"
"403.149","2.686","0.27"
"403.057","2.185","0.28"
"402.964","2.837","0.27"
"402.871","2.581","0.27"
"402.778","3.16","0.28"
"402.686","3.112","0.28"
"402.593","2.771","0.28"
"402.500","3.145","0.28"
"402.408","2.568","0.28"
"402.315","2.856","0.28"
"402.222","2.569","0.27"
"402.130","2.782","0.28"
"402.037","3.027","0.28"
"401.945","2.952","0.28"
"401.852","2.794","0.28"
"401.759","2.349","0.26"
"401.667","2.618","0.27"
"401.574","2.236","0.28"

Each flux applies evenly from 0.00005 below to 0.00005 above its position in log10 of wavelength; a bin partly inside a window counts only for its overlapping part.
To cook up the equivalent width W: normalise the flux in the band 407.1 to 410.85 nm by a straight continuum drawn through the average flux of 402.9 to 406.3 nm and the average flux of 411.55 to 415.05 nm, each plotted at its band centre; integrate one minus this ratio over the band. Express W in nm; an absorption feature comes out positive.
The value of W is -0.22 nm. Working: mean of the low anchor 2.65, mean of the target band 2.81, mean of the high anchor 2.66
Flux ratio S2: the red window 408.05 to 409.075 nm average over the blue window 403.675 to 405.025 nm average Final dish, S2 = 1.12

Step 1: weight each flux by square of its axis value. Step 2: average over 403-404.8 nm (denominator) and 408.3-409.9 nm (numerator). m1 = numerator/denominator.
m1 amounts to 1.2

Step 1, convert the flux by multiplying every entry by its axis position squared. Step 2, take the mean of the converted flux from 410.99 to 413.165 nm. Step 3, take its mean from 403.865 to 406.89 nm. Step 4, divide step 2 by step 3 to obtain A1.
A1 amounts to 1.08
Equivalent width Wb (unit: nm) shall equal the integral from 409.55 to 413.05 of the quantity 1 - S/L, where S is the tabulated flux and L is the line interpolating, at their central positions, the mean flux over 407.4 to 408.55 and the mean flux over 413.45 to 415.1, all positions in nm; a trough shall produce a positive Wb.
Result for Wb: -0.085 nm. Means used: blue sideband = 2.74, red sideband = 2.61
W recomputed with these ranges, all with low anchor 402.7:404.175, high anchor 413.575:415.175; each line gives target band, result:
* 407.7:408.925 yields -0.103 nm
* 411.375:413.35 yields -0.079 nm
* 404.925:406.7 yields 0.040 nm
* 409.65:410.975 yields -0.023 nm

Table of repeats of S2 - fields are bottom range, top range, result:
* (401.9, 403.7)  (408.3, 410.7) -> 1.04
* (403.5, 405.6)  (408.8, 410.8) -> 1.04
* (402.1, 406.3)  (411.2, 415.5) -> 0.99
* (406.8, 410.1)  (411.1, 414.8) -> 0.95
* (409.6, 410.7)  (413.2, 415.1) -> 1.00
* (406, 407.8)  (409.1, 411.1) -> 1.04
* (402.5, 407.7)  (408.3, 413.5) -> 1.05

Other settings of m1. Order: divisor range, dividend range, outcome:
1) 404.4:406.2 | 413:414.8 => 1.06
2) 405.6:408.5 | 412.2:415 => 1.02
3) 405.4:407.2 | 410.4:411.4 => 1.09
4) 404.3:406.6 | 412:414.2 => 1.09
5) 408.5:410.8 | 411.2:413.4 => 0.97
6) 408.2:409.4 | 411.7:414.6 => 0.89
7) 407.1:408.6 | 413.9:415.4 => 0.92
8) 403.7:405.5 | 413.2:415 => 1.03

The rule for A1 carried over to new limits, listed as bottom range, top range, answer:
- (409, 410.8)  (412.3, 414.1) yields 0.99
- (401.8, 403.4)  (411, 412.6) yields 1.06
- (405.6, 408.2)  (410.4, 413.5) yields 1.07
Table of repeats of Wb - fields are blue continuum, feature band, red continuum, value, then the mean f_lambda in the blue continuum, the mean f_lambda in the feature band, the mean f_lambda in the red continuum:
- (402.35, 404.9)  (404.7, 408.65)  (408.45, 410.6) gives 0.092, 2.69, 2.71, 2.85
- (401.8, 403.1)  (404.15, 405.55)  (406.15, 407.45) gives 0.030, 2.81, 2.67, 2.67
